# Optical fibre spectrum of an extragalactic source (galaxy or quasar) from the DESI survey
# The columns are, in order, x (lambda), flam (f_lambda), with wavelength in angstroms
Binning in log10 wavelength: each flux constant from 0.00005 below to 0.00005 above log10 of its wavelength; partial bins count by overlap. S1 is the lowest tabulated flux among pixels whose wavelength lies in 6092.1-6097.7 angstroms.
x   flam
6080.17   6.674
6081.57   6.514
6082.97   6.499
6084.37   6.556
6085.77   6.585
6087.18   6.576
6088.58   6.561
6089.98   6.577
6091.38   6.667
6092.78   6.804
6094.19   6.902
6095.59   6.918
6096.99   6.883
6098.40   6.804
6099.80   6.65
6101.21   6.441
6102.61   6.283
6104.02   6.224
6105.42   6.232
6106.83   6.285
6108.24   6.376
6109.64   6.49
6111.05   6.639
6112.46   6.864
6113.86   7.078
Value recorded 6.804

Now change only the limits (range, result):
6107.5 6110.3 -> 6.376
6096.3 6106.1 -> 6.224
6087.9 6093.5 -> 6.561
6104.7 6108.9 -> 6.232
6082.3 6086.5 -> 6.499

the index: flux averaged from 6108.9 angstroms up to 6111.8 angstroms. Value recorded 6.57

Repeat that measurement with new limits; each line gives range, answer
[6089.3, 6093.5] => 6.68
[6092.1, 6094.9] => 6.85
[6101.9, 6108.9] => 6.28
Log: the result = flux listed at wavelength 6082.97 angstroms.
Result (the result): 6.499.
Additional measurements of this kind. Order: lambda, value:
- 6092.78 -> 6.804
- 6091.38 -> 6.667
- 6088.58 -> 6.561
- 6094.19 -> 6.902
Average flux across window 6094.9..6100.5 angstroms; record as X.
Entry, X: 6.82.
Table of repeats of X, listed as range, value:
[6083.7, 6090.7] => 6.57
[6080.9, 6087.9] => 6.54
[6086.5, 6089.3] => 6.58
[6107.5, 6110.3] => 6.44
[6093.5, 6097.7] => 6.9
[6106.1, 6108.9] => 6.31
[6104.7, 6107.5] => 6.26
